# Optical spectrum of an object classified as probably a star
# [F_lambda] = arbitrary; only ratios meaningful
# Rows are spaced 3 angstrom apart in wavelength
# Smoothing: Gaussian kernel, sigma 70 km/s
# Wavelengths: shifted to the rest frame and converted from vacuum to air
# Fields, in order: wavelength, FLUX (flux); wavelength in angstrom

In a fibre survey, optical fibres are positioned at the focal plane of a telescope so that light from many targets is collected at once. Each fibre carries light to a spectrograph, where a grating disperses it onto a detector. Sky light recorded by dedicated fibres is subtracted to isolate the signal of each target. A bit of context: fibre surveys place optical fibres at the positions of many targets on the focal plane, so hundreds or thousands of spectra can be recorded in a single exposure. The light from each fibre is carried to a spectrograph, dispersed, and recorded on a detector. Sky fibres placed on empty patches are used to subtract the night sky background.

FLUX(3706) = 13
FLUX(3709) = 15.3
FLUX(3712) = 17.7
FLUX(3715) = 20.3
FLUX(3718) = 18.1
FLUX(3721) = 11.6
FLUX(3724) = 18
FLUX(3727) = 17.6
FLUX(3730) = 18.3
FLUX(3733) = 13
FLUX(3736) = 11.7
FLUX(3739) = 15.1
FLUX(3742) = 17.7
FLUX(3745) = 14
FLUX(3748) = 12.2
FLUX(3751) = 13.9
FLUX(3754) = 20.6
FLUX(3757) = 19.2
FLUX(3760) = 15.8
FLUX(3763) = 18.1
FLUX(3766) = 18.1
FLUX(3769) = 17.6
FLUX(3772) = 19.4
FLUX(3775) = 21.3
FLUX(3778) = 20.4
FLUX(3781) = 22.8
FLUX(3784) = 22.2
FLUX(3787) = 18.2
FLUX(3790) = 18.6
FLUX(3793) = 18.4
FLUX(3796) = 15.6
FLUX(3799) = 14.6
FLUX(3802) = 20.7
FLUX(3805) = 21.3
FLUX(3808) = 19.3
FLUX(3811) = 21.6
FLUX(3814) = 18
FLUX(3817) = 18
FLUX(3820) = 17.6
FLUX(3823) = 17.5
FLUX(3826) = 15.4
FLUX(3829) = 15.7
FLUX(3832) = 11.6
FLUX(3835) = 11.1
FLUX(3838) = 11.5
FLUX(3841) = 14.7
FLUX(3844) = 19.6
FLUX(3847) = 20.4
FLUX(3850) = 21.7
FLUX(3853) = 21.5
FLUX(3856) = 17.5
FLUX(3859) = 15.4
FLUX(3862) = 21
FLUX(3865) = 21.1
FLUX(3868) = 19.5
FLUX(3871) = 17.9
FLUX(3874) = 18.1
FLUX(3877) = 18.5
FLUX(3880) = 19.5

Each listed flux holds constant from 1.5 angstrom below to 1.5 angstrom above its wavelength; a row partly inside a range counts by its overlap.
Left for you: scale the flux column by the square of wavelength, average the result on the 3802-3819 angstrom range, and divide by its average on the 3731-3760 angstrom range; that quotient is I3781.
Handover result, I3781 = 1.33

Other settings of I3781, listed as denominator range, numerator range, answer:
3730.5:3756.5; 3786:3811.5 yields 1.27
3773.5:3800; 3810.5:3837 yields 0.85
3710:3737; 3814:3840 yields 0.97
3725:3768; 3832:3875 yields 1.16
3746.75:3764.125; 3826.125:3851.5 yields 0.99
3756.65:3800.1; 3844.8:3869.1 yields 1.10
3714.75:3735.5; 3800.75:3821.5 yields 1.26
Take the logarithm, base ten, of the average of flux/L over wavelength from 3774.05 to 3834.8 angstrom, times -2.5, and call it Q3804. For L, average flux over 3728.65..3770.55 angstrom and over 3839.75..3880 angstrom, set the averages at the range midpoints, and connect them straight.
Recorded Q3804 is -0.05 mag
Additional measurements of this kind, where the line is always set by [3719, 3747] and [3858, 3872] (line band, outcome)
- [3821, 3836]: 0.24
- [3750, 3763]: -0.11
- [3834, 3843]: 0.38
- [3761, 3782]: -0.19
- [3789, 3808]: -0.07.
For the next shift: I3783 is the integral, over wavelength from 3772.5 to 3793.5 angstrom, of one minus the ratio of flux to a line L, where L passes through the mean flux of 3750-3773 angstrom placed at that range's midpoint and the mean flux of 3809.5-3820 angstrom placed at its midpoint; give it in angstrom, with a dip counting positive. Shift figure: -2.3 angstrom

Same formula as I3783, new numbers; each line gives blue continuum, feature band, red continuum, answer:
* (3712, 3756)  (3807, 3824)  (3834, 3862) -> -1.7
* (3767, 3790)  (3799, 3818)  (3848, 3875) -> 0.4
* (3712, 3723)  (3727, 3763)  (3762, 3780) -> 4.6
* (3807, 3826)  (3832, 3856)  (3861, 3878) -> 2.6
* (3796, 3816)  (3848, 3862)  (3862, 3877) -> -0.1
